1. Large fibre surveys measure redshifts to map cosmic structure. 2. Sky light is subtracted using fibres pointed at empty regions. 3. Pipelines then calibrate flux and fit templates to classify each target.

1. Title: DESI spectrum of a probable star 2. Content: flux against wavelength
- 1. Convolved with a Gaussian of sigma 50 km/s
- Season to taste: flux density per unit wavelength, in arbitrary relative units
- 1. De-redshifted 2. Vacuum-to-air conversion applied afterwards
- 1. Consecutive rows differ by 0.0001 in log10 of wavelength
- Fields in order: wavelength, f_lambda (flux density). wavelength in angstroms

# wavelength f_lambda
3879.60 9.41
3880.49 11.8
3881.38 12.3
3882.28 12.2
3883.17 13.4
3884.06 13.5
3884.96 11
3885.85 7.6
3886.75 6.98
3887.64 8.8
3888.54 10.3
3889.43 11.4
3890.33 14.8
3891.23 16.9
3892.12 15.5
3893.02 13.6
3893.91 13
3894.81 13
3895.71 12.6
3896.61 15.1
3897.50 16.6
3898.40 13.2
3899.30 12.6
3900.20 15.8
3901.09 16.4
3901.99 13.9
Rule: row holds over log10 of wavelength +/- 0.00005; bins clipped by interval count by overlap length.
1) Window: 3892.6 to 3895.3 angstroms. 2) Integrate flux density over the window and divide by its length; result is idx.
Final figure 13.2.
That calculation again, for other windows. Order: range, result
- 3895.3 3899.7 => 14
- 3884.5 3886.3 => 9.3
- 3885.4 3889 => 8.45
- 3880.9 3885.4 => 12.5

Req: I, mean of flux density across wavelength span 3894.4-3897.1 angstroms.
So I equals 13.6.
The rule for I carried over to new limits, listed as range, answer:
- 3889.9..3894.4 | 14.7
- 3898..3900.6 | 13.8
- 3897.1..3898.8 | 14.9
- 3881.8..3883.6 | 12.8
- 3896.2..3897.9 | 15.9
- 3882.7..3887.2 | 10.5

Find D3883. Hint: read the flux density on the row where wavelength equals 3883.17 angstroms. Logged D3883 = 13.4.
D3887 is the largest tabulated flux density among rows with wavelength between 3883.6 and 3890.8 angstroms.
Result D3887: 14.8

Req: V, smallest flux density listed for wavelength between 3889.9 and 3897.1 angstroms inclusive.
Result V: 12.6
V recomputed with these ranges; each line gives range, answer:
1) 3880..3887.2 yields 6.98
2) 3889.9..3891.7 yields 14.8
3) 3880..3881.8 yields 11.8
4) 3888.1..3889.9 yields 10.3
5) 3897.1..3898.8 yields 13.2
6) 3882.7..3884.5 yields 13.4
